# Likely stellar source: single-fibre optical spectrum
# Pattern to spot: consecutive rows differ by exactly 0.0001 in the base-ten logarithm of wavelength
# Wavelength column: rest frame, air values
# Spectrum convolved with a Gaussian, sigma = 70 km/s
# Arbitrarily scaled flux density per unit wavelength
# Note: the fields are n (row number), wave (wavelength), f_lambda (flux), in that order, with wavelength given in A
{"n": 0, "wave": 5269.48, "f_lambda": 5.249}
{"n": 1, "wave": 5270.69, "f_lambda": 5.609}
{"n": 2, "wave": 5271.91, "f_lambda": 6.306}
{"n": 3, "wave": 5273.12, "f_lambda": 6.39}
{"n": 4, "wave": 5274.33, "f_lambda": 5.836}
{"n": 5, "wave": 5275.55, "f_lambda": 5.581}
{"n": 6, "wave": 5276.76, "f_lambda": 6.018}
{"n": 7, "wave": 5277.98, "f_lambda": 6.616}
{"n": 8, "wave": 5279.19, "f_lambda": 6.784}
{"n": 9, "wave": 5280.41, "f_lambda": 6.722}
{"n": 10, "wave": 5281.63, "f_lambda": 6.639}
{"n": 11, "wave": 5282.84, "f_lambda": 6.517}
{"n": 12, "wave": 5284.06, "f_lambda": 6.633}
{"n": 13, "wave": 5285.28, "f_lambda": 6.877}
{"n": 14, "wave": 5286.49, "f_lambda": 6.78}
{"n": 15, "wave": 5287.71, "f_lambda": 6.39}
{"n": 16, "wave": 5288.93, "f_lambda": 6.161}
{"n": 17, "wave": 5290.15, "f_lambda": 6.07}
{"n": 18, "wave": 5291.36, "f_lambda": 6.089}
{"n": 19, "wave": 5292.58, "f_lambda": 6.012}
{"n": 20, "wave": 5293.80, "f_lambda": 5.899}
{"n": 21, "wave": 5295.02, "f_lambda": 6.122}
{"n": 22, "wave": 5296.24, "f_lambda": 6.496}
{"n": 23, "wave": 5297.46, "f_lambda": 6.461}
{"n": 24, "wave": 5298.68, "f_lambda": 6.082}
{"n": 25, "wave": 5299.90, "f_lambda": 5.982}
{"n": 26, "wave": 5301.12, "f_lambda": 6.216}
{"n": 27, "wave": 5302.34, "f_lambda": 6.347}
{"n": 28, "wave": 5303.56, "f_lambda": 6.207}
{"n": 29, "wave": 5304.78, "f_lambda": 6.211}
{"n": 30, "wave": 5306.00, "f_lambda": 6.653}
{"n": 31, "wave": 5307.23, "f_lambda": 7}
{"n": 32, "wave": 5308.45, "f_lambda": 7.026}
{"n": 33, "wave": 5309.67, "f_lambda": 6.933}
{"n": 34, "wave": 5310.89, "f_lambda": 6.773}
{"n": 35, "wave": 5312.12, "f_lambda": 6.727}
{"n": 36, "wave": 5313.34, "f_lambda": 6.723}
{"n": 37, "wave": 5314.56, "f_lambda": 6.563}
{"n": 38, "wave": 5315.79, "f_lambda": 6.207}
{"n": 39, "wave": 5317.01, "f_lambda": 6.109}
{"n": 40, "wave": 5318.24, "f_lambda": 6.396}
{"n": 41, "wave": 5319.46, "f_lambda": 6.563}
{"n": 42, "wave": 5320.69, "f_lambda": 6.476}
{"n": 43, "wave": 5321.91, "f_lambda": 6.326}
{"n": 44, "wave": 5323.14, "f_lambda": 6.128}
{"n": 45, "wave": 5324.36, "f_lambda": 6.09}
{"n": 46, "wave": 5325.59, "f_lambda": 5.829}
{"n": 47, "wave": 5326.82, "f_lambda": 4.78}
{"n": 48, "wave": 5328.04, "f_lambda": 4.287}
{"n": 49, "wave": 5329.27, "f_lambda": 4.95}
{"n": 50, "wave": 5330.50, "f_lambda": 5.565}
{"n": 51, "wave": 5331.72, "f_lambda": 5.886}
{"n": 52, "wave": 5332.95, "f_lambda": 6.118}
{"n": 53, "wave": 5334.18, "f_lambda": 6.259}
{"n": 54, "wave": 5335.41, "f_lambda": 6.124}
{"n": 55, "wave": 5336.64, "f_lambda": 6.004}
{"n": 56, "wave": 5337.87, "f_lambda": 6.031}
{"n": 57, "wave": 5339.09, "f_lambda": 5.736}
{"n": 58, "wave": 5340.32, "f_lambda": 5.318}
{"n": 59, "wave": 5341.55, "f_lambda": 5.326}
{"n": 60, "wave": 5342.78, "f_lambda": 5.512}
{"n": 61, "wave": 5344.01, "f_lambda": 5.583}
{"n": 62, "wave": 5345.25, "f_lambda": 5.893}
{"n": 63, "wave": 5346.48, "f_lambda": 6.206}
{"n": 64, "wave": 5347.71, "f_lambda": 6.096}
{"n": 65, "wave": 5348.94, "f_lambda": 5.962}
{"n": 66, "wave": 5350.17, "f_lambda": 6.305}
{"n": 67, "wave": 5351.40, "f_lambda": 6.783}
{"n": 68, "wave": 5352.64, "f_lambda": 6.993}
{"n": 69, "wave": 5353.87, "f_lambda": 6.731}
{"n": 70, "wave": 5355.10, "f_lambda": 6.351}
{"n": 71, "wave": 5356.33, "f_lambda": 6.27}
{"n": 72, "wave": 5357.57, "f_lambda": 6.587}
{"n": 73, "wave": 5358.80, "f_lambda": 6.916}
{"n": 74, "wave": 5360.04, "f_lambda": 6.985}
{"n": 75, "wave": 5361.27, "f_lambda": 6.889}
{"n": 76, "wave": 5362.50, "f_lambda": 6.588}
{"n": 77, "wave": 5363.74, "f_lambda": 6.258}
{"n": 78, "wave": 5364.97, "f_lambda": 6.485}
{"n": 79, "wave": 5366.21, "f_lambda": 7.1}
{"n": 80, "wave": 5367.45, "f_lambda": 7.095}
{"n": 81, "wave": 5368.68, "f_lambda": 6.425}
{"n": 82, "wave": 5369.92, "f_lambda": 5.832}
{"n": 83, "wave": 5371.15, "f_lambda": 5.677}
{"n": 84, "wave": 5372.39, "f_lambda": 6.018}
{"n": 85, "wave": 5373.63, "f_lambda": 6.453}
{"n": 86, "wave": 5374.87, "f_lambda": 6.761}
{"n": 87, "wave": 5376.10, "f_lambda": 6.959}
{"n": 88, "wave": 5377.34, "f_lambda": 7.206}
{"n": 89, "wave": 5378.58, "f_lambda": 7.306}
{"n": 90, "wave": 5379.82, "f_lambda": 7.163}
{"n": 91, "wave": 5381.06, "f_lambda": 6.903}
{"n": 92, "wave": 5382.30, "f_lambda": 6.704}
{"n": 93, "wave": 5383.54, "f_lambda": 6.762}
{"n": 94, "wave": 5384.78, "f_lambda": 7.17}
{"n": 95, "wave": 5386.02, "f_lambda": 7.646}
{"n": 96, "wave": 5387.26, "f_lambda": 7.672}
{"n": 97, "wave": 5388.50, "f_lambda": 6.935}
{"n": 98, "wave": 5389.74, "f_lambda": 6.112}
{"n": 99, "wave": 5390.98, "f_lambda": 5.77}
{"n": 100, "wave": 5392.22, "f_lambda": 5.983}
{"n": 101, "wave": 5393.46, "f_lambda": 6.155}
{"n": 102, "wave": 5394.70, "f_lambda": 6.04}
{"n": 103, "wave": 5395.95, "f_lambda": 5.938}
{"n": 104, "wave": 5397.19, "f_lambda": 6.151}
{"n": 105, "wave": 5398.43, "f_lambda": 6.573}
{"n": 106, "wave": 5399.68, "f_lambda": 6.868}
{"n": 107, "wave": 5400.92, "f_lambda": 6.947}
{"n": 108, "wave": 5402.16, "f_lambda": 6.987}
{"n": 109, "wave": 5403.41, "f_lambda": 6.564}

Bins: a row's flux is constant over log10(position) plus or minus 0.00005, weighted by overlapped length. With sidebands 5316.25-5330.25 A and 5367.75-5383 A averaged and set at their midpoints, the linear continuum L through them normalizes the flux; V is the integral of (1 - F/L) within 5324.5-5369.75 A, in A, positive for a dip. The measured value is 0.6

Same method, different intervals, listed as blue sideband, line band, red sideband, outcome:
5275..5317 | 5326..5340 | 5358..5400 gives 1.9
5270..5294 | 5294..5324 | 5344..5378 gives -0.3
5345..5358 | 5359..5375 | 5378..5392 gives 0.3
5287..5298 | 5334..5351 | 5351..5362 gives 1.9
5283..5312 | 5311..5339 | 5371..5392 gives 2.2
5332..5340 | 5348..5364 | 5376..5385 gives -0.3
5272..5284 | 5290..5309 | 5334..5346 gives -0.5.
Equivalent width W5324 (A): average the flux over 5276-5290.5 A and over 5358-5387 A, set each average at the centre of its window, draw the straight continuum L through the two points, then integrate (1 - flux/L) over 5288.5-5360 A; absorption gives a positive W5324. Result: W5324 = 4.94 A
